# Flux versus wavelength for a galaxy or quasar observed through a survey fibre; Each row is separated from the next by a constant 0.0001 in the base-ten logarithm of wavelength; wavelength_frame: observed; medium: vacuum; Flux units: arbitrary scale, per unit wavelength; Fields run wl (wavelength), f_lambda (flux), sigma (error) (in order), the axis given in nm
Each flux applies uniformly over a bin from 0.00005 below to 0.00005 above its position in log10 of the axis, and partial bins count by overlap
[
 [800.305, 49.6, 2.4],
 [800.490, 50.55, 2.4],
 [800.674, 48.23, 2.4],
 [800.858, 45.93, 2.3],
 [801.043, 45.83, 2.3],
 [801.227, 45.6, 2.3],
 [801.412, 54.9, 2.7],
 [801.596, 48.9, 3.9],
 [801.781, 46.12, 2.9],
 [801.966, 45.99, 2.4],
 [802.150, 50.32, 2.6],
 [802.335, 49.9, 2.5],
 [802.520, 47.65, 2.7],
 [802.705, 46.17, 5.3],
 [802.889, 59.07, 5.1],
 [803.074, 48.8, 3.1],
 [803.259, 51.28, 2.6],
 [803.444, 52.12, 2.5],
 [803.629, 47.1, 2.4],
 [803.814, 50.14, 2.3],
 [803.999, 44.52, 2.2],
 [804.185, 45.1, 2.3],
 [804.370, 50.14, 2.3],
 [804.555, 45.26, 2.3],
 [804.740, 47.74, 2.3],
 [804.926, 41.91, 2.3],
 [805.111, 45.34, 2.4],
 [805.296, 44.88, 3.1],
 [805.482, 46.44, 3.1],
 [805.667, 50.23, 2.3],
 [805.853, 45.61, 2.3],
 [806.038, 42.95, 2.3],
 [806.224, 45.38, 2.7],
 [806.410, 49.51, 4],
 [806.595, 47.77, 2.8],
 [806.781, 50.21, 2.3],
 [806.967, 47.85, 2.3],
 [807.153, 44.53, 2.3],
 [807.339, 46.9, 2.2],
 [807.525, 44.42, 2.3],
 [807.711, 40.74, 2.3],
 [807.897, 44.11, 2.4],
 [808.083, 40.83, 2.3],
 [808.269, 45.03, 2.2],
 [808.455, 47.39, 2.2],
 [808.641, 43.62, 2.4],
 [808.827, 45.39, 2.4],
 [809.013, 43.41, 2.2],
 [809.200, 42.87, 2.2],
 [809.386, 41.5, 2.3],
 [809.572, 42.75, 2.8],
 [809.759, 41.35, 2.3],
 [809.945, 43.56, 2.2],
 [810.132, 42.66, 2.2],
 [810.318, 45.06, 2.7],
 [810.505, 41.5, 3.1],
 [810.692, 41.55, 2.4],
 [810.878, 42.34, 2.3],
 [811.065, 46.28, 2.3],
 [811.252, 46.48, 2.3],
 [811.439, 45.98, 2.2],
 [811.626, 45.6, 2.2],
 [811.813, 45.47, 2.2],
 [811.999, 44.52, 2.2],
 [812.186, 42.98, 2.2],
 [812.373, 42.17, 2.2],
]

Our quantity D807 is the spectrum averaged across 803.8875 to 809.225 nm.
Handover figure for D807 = 45.6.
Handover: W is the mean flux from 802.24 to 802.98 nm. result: 50.7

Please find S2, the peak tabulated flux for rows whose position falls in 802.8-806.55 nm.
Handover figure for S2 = 59.07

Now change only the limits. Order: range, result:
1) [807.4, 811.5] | 47.39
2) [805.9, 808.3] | 50.21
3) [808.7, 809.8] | 45.39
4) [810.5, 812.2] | 46.48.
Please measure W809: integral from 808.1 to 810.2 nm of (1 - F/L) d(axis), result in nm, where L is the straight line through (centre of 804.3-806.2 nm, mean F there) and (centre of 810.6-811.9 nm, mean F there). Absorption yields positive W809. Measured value 0.080 nm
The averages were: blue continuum 46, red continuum 44.8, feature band 43.5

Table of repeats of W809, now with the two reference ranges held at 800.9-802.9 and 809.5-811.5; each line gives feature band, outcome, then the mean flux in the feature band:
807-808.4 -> 0.04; 44.1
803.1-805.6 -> 0.00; 47.2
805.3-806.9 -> -0.03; 47.1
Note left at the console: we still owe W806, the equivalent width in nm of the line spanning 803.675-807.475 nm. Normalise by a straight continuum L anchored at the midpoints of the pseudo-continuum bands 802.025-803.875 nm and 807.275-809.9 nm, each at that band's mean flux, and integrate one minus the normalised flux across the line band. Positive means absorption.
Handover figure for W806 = 0.04 nm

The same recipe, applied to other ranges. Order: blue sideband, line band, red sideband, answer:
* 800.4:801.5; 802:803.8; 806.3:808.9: -0.094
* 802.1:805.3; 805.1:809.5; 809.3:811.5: 0.036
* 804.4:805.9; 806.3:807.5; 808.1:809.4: -0.064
